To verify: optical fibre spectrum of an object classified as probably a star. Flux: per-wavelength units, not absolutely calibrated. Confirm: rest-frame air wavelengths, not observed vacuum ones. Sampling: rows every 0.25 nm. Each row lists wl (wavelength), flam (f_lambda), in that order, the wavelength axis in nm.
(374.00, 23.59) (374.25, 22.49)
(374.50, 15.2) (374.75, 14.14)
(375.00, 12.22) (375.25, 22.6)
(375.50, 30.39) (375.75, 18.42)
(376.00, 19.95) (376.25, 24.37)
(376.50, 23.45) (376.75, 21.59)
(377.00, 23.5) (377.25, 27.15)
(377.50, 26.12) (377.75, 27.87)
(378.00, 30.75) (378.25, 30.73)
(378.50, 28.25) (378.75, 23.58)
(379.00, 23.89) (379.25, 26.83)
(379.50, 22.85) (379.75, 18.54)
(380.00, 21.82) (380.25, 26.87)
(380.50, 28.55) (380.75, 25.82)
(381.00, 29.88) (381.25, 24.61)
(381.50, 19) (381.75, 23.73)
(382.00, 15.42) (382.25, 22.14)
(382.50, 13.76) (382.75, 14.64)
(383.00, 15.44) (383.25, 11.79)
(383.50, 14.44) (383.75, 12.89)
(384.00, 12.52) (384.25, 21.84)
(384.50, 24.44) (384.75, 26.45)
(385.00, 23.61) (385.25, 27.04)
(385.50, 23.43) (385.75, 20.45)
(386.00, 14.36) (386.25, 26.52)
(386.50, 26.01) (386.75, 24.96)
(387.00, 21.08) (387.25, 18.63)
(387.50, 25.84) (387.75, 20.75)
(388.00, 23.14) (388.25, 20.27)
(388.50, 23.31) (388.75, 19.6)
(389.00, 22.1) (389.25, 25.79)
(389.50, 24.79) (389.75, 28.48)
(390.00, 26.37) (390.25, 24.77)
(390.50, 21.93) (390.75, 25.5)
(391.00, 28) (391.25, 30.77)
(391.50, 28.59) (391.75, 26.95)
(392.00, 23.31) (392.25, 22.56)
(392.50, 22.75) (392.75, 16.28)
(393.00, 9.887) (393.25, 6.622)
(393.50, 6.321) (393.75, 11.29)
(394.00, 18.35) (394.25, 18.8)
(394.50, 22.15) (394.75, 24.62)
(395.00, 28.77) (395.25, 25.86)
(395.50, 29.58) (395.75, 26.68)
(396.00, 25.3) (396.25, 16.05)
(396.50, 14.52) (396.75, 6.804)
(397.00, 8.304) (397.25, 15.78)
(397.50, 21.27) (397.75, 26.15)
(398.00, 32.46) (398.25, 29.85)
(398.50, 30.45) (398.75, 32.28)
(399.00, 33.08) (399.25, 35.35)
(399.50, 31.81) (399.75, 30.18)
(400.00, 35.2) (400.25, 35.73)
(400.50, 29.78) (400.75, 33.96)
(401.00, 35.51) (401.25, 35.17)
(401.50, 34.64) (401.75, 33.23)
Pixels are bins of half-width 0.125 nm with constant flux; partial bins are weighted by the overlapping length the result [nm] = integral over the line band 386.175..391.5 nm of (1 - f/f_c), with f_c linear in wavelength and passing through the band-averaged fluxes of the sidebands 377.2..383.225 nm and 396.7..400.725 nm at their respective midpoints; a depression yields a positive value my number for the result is 0.239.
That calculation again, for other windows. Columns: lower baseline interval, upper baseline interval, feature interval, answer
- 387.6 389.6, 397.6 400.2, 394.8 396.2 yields 0.10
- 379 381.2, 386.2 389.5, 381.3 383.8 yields 0.79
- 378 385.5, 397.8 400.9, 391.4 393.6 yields 0.78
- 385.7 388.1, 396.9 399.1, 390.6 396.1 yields 0.55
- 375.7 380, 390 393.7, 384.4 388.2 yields -0.10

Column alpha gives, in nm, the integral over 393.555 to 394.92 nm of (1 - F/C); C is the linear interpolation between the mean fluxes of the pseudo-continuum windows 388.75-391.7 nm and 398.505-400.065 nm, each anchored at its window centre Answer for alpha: 0.48 nm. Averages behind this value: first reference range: 25.8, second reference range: 32.7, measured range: 18.7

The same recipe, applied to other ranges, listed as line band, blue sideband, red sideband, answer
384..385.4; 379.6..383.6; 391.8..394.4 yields -0.32 nm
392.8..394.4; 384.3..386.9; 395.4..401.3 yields 0.84 nm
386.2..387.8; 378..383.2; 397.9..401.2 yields 0.17 nm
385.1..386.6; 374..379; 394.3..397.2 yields -0.06 nm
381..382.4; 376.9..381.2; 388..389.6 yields 0.19 nm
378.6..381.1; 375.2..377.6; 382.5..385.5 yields -0.40 nm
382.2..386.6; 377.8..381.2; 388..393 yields 0.98 nm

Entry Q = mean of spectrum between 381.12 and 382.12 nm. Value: 20.8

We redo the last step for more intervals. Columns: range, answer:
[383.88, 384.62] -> 19.6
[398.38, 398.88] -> 31.4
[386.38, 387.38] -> 22.7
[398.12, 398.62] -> 30.2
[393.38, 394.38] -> 13.8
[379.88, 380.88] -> 25.8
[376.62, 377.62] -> 24.6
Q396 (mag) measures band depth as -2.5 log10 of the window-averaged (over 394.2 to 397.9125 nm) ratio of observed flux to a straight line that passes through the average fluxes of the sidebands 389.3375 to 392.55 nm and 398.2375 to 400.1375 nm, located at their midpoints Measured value 0.39 mag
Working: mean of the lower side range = 25.8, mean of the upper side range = 32.4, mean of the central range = 20.9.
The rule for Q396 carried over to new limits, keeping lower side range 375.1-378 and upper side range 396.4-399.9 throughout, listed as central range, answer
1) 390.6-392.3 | -0.08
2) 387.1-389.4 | 0.12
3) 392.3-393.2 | 0.48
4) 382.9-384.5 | 0.49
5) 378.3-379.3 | -0.07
